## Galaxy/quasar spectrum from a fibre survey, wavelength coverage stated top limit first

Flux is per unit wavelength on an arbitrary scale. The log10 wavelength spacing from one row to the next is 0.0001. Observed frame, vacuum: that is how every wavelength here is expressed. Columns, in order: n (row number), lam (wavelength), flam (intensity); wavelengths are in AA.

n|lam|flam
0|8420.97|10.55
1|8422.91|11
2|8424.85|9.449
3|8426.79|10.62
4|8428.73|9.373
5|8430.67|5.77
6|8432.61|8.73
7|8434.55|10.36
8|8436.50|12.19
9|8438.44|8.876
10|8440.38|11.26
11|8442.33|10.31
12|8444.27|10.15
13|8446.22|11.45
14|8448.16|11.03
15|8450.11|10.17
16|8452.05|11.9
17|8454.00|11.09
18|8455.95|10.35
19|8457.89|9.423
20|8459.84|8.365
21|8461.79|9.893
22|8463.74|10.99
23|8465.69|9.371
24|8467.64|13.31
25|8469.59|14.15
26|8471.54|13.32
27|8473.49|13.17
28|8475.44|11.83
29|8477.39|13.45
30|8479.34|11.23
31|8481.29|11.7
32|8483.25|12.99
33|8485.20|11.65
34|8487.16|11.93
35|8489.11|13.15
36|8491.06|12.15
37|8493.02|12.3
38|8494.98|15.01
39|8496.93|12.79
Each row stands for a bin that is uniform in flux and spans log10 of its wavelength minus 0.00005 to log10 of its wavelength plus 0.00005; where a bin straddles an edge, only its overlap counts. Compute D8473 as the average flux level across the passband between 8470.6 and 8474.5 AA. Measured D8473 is 13.2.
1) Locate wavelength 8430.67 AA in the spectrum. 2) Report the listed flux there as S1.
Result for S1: 5.77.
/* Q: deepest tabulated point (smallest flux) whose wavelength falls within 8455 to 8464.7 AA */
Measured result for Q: 8.365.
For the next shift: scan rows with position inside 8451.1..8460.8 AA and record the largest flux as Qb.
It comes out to 11.9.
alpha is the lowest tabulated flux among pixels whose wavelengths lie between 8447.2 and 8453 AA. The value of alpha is 10.17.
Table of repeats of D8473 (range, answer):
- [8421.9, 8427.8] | 10.4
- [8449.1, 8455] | 11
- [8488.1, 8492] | 12.7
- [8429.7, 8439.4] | 9.19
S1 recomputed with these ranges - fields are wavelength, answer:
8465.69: 9.371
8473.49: 13.17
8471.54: 13.32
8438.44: 8.876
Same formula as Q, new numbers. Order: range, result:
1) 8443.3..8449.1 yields 10.15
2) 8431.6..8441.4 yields 8.73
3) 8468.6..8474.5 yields 13.17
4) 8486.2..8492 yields 11.93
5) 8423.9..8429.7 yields 9.373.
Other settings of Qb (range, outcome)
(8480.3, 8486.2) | 12.99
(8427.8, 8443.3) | 12.19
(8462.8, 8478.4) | 14.15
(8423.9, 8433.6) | 10.62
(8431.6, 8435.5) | 10.36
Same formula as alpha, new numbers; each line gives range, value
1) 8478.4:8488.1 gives 11.23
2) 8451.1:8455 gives 11.09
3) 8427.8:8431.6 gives 5.77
